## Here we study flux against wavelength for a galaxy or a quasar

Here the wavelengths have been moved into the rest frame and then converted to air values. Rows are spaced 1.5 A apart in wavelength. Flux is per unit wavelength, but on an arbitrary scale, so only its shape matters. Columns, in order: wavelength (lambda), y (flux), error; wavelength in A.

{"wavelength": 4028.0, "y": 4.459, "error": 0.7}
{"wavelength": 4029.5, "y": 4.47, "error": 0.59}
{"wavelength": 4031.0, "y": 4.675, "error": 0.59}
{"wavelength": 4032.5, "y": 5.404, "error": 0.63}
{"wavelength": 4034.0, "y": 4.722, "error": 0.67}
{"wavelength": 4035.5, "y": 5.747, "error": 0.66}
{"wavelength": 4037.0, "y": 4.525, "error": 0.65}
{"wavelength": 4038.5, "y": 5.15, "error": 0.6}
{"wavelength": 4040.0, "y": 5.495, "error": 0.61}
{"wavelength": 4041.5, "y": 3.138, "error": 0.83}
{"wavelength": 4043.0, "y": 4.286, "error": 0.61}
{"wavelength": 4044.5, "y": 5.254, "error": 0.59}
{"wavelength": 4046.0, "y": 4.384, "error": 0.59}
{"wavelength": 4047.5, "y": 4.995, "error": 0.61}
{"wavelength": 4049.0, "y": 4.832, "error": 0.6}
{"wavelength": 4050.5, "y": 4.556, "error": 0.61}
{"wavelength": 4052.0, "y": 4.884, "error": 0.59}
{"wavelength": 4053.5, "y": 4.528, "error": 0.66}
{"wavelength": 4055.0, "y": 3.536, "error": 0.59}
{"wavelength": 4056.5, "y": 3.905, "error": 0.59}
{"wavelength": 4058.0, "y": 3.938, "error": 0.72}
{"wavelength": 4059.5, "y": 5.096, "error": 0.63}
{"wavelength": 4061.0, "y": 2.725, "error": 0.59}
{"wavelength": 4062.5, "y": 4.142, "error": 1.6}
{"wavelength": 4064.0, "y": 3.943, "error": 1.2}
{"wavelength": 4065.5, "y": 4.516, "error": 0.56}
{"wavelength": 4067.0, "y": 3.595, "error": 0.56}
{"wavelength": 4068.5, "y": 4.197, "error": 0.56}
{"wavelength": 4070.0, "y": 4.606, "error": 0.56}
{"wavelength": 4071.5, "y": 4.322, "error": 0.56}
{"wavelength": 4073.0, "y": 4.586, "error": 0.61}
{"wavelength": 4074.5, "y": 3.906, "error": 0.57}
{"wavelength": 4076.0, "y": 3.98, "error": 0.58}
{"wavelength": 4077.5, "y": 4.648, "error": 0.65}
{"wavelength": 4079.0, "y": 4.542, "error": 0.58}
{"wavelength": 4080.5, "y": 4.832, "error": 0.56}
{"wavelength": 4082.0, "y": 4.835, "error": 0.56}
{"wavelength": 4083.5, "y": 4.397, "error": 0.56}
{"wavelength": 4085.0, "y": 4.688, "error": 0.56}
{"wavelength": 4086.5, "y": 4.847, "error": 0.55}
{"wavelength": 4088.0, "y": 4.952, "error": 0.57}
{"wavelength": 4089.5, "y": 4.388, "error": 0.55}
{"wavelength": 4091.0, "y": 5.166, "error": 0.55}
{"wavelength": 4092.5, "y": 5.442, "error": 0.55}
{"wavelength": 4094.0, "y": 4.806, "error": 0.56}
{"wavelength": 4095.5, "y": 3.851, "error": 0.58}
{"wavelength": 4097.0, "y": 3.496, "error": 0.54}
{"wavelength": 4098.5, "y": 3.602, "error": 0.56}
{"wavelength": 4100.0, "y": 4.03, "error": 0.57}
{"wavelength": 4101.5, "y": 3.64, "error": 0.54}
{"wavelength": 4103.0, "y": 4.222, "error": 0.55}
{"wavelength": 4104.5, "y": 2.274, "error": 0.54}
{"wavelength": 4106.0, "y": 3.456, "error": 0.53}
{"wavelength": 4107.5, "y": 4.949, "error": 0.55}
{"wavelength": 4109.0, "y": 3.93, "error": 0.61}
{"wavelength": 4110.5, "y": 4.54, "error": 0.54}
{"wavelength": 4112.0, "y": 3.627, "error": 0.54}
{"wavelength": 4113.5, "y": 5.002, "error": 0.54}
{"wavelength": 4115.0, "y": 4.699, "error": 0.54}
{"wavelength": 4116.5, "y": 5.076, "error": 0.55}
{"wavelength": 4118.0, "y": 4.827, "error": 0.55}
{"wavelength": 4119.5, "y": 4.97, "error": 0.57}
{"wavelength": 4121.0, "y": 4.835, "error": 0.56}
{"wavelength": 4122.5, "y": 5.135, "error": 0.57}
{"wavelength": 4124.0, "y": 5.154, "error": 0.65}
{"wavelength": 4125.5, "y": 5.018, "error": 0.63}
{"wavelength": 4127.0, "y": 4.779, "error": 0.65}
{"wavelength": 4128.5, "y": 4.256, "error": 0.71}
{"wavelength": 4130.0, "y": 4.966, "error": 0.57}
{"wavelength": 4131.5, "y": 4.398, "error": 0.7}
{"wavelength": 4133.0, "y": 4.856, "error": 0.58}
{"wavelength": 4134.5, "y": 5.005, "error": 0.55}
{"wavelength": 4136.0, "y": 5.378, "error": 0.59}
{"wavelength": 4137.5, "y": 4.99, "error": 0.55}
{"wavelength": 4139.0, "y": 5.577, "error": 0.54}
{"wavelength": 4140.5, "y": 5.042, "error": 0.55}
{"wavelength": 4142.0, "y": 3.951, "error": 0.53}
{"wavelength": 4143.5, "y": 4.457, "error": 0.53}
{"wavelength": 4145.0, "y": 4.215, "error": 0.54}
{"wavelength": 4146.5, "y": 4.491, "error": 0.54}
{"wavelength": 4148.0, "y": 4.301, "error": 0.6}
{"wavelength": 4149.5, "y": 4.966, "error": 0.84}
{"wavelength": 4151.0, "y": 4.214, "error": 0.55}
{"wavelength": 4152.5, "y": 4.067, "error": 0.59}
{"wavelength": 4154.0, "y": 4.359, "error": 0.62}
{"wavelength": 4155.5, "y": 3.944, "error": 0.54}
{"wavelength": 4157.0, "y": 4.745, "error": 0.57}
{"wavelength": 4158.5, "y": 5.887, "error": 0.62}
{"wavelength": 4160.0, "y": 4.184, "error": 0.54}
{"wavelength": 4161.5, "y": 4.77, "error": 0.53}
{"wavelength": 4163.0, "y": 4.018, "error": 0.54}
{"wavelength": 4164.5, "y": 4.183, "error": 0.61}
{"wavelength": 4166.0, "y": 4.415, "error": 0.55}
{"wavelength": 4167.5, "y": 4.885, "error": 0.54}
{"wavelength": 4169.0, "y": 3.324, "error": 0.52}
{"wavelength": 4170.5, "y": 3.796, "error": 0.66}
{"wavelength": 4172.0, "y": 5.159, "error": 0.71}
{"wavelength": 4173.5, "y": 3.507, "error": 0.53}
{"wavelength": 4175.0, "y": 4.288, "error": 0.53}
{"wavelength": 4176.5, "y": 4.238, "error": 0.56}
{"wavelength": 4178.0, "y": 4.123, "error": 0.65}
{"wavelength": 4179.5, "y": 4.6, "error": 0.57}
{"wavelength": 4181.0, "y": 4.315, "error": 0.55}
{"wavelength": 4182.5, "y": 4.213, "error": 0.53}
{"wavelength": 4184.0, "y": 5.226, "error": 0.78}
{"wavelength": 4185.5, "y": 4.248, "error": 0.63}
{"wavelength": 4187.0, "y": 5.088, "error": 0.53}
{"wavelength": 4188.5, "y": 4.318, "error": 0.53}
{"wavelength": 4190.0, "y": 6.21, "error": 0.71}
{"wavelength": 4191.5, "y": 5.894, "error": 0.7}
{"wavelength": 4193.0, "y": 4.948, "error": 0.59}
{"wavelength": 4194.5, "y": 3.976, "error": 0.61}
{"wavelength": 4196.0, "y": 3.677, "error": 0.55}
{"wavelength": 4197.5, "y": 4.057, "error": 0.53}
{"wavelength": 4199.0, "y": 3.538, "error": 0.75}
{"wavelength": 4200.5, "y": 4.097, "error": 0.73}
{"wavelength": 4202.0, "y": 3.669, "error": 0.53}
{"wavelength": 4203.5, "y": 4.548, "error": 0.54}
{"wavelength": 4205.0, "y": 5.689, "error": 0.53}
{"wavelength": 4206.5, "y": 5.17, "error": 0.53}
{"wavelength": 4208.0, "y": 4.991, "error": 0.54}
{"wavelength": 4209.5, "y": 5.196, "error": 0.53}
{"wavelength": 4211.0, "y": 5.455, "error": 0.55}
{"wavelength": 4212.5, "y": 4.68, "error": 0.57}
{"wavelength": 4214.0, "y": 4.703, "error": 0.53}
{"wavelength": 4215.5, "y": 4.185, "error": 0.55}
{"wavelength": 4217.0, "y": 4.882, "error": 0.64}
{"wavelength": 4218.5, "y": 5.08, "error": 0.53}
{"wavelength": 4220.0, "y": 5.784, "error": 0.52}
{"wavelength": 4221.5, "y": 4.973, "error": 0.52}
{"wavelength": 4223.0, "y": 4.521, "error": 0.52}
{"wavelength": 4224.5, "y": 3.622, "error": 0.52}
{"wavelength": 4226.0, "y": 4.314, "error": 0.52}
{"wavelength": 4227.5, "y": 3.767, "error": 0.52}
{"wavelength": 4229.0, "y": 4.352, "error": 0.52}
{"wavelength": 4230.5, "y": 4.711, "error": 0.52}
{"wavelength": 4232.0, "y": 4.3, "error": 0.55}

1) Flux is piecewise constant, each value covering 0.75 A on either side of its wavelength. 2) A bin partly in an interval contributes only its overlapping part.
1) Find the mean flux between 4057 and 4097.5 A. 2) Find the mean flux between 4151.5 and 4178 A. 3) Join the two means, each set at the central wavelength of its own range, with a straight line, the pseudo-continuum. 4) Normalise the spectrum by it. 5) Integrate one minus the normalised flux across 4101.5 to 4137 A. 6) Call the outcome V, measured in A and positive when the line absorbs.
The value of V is -1.65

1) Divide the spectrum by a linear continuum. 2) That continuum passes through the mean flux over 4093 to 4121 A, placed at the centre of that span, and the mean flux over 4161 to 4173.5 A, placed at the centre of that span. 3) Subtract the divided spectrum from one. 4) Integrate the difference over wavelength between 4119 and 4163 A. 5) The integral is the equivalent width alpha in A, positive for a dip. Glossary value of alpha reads -4.9 A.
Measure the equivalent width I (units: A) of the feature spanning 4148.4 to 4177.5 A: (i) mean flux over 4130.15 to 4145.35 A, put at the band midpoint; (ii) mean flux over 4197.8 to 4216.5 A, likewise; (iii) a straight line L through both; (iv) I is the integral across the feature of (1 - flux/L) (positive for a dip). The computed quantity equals 2.4 A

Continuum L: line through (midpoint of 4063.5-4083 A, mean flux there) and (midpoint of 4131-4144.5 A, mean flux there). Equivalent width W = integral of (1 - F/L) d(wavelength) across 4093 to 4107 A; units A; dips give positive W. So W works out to 2.4 A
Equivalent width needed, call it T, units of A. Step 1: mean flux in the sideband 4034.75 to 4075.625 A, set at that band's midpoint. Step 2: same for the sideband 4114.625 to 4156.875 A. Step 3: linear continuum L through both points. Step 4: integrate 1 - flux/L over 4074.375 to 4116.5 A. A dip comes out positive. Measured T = 2.03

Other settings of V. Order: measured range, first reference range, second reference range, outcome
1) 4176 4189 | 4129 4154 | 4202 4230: 0.6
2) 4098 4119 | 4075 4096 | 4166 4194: 2.2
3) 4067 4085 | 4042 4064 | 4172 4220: -0.1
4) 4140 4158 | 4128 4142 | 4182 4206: 1.6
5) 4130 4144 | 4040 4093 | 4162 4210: -1.3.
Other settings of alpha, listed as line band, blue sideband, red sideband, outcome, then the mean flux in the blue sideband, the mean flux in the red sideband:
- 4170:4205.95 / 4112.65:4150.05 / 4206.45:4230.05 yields 2.0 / 4.81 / 4.72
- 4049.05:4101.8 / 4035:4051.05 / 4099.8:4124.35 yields 2.7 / 4.75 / 4.37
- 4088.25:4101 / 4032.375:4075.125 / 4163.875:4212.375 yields 0.3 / 4.43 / 4.54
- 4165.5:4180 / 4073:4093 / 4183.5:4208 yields 1.3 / 4.65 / 4.65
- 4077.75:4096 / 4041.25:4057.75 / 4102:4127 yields -1.2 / 4.41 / 4.48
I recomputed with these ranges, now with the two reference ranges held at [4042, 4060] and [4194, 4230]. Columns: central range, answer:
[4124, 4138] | -1.1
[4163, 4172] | 0.7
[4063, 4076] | 0.9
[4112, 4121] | -0.6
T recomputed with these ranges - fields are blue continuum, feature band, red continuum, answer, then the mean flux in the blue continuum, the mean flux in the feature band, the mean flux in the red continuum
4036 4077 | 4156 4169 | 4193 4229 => -0.18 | 4.34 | 4.55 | 4.55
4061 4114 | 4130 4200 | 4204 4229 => 0.81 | 4.26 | 4.53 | 4.8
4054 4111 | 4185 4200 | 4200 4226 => 0.29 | 4.22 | 4.59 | 4.77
